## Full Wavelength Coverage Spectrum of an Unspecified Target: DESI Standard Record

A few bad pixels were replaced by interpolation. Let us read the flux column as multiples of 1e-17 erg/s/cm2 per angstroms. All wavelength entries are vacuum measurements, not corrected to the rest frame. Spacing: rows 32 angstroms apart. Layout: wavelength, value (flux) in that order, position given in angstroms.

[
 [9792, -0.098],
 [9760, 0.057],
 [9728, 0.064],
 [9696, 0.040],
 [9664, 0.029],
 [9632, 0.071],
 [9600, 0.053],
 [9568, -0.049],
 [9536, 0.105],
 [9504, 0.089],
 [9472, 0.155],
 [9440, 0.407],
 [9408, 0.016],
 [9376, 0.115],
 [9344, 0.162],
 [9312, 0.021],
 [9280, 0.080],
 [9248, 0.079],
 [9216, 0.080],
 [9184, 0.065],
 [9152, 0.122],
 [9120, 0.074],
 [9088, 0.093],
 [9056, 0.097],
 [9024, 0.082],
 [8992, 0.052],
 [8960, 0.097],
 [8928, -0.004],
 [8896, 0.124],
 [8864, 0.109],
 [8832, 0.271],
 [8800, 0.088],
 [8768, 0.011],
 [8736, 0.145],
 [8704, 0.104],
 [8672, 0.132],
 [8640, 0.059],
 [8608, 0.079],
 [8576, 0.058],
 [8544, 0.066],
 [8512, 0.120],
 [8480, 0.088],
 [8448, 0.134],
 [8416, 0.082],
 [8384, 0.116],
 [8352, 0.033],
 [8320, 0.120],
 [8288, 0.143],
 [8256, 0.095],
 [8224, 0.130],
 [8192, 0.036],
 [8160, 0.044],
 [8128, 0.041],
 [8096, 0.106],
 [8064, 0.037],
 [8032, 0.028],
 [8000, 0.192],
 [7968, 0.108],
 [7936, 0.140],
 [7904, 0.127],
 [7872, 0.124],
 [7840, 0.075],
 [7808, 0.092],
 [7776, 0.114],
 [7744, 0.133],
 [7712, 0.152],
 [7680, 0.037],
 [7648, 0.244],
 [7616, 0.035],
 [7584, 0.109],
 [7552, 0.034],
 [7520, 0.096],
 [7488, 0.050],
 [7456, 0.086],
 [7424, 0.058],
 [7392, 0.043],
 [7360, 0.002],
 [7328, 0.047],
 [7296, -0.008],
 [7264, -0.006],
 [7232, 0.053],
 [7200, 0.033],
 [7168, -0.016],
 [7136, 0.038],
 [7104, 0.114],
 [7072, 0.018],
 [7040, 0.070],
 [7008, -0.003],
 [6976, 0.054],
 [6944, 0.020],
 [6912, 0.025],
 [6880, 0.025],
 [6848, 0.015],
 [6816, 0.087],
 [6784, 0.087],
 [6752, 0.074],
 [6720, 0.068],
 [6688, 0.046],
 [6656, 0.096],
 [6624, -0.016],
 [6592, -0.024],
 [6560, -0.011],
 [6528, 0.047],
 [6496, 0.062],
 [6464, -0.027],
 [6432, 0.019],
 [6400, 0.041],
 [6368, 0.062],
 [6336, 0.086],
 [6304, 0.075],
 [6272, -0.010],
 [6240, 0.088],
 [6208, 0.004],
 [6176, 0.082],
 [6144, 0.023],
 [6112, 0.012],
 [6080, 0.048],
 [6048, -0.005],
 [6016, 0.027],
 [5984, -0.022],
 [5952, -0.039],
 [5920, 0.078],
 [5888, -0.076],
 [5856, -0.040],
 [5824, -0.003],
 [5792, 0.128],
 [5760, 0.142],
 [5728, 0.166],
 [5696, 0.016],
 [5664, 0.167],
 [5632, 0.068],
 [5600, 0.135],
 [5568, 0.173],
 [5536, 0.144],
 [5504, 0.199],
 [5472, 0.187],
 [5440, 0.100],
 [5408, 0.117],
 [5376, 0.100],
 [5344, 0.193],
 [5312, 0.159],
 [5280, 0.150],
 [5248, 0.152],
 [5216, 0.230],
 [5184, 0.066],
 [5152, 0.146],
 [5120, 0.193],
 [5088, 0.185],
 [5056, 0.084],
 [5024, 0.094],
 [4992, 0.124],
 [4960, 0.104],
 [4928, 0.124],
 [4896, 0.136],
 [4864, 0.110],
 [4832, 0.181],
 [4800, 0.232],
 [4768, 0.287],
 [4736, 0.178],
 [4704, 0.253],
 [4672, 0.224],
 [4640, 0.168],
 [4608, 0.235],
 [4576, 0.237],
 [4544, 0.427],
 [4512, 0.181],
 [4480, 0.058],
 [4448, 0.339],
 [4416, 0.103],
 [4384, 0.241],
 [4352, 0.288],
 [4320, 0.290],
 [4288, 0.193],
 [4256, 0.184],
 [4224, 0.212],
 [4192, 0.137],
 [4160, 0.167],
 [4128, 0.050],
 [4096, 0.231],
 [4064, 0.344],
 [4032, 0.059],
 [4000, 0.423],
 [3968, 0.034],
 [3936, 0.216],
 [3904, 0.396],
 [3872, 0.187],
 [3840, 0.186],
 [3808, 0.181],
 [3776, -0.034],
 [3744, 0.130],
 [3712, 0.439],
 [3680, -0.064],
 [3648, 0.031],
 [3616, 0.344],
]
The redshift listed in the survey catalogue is 1.05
